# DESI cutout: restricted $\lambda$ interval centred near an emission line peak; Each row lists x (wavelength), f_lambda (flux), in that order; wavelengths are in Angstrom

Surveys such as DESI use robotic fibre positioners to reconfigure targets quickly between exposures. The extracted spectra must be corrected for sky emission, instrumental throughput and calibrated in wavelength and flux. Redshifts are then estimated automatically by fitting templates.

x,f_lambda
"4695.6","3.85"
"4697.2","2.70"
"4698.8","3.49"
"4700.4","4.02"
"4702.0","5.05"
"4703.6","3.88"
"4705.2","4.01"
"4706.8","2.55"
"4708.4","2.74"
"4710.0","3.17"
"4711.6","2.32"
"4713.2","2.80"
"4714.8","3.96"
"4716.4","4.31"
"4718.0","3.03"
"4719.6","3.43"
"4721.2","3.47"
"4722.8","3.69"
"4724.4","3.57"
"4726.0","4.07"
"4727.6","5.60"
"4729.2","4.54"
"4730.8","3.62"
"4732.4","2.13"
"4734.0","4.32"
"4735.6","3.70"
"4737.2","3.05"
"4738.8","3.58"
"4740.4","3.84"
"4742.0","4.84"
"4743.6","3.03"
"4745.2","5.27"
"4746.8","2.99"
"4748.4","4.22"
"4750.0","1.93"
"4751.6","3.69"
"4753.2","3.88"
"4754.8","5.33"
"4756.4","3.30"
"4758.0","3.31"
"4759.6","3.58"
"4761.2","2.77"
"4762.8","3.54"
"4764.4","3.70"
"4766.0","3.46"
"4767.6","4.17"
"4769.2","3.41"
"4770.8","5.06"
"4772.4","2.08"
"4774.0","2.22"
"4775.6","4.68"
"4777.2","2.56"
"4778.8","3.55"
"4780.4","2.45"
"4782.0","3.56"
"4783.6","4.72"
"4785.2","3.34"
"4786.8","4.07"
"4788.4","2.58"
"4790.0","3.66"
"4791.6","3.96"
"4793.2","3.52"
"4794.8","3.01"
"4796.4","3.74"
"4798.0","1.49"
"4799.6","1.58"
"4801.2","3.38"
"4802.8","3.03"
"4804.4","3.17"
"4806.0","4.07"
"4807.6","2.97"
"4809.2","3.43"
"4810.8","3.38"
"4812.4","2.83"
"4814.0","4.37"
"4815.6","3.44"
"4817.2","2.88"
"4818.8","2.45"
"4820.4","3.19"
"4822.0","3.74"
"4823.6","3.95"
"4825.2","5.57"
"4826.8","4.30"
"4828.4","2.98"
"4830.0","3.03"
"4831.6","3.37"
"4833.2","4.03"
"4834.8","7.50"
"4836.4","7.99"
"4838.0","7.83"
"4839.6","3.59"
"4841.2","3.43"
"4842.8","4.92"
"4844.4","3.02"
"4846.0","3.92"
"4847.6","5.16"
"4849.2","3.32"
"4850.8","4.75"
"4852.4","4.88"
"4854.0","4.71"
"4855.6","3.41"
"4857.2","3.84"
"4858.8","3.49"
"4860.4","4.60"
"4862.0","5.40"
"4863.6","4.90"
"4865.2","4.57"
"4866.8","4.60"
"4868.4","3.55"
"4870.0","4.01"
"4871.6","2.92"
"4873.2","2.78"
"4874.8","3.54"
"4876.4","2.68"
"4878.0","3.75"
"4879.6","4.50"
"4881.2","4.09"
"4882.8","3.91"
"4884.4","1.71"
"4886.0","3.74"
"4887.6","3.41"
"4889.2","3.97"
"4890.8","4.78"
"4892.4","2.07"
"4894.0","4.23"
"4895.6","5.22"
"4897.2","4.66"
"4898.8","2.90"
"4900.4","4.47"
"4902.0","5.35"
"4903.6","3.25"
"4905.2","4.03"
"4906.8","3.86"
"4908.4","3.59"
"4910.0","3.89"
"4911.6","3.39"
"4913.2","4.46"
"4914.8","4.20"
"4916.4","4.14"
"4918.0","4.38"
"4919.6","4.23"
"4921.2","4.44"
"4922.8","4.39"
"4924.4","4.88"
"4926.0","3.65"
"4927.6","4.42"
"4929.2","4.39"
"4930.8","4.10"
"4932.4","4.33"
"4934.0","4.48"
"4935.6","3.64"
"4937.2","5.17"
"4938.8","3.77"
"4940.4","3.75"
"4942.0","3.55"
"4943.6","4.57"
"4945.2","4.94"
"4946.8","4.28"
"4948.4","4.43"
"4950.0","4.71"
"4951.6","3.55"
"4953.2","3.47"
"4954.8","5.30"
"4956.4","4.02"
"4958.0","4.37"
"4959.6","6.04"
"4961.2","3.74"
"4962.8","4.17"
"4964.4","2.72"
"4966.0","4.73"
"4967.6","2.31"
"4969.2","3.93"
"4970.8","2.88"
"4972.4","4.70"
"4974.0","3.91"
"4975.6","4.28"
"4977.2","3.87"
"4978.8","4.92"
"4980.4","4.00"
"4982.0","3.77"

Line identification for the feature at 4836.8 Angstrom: H-gamma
